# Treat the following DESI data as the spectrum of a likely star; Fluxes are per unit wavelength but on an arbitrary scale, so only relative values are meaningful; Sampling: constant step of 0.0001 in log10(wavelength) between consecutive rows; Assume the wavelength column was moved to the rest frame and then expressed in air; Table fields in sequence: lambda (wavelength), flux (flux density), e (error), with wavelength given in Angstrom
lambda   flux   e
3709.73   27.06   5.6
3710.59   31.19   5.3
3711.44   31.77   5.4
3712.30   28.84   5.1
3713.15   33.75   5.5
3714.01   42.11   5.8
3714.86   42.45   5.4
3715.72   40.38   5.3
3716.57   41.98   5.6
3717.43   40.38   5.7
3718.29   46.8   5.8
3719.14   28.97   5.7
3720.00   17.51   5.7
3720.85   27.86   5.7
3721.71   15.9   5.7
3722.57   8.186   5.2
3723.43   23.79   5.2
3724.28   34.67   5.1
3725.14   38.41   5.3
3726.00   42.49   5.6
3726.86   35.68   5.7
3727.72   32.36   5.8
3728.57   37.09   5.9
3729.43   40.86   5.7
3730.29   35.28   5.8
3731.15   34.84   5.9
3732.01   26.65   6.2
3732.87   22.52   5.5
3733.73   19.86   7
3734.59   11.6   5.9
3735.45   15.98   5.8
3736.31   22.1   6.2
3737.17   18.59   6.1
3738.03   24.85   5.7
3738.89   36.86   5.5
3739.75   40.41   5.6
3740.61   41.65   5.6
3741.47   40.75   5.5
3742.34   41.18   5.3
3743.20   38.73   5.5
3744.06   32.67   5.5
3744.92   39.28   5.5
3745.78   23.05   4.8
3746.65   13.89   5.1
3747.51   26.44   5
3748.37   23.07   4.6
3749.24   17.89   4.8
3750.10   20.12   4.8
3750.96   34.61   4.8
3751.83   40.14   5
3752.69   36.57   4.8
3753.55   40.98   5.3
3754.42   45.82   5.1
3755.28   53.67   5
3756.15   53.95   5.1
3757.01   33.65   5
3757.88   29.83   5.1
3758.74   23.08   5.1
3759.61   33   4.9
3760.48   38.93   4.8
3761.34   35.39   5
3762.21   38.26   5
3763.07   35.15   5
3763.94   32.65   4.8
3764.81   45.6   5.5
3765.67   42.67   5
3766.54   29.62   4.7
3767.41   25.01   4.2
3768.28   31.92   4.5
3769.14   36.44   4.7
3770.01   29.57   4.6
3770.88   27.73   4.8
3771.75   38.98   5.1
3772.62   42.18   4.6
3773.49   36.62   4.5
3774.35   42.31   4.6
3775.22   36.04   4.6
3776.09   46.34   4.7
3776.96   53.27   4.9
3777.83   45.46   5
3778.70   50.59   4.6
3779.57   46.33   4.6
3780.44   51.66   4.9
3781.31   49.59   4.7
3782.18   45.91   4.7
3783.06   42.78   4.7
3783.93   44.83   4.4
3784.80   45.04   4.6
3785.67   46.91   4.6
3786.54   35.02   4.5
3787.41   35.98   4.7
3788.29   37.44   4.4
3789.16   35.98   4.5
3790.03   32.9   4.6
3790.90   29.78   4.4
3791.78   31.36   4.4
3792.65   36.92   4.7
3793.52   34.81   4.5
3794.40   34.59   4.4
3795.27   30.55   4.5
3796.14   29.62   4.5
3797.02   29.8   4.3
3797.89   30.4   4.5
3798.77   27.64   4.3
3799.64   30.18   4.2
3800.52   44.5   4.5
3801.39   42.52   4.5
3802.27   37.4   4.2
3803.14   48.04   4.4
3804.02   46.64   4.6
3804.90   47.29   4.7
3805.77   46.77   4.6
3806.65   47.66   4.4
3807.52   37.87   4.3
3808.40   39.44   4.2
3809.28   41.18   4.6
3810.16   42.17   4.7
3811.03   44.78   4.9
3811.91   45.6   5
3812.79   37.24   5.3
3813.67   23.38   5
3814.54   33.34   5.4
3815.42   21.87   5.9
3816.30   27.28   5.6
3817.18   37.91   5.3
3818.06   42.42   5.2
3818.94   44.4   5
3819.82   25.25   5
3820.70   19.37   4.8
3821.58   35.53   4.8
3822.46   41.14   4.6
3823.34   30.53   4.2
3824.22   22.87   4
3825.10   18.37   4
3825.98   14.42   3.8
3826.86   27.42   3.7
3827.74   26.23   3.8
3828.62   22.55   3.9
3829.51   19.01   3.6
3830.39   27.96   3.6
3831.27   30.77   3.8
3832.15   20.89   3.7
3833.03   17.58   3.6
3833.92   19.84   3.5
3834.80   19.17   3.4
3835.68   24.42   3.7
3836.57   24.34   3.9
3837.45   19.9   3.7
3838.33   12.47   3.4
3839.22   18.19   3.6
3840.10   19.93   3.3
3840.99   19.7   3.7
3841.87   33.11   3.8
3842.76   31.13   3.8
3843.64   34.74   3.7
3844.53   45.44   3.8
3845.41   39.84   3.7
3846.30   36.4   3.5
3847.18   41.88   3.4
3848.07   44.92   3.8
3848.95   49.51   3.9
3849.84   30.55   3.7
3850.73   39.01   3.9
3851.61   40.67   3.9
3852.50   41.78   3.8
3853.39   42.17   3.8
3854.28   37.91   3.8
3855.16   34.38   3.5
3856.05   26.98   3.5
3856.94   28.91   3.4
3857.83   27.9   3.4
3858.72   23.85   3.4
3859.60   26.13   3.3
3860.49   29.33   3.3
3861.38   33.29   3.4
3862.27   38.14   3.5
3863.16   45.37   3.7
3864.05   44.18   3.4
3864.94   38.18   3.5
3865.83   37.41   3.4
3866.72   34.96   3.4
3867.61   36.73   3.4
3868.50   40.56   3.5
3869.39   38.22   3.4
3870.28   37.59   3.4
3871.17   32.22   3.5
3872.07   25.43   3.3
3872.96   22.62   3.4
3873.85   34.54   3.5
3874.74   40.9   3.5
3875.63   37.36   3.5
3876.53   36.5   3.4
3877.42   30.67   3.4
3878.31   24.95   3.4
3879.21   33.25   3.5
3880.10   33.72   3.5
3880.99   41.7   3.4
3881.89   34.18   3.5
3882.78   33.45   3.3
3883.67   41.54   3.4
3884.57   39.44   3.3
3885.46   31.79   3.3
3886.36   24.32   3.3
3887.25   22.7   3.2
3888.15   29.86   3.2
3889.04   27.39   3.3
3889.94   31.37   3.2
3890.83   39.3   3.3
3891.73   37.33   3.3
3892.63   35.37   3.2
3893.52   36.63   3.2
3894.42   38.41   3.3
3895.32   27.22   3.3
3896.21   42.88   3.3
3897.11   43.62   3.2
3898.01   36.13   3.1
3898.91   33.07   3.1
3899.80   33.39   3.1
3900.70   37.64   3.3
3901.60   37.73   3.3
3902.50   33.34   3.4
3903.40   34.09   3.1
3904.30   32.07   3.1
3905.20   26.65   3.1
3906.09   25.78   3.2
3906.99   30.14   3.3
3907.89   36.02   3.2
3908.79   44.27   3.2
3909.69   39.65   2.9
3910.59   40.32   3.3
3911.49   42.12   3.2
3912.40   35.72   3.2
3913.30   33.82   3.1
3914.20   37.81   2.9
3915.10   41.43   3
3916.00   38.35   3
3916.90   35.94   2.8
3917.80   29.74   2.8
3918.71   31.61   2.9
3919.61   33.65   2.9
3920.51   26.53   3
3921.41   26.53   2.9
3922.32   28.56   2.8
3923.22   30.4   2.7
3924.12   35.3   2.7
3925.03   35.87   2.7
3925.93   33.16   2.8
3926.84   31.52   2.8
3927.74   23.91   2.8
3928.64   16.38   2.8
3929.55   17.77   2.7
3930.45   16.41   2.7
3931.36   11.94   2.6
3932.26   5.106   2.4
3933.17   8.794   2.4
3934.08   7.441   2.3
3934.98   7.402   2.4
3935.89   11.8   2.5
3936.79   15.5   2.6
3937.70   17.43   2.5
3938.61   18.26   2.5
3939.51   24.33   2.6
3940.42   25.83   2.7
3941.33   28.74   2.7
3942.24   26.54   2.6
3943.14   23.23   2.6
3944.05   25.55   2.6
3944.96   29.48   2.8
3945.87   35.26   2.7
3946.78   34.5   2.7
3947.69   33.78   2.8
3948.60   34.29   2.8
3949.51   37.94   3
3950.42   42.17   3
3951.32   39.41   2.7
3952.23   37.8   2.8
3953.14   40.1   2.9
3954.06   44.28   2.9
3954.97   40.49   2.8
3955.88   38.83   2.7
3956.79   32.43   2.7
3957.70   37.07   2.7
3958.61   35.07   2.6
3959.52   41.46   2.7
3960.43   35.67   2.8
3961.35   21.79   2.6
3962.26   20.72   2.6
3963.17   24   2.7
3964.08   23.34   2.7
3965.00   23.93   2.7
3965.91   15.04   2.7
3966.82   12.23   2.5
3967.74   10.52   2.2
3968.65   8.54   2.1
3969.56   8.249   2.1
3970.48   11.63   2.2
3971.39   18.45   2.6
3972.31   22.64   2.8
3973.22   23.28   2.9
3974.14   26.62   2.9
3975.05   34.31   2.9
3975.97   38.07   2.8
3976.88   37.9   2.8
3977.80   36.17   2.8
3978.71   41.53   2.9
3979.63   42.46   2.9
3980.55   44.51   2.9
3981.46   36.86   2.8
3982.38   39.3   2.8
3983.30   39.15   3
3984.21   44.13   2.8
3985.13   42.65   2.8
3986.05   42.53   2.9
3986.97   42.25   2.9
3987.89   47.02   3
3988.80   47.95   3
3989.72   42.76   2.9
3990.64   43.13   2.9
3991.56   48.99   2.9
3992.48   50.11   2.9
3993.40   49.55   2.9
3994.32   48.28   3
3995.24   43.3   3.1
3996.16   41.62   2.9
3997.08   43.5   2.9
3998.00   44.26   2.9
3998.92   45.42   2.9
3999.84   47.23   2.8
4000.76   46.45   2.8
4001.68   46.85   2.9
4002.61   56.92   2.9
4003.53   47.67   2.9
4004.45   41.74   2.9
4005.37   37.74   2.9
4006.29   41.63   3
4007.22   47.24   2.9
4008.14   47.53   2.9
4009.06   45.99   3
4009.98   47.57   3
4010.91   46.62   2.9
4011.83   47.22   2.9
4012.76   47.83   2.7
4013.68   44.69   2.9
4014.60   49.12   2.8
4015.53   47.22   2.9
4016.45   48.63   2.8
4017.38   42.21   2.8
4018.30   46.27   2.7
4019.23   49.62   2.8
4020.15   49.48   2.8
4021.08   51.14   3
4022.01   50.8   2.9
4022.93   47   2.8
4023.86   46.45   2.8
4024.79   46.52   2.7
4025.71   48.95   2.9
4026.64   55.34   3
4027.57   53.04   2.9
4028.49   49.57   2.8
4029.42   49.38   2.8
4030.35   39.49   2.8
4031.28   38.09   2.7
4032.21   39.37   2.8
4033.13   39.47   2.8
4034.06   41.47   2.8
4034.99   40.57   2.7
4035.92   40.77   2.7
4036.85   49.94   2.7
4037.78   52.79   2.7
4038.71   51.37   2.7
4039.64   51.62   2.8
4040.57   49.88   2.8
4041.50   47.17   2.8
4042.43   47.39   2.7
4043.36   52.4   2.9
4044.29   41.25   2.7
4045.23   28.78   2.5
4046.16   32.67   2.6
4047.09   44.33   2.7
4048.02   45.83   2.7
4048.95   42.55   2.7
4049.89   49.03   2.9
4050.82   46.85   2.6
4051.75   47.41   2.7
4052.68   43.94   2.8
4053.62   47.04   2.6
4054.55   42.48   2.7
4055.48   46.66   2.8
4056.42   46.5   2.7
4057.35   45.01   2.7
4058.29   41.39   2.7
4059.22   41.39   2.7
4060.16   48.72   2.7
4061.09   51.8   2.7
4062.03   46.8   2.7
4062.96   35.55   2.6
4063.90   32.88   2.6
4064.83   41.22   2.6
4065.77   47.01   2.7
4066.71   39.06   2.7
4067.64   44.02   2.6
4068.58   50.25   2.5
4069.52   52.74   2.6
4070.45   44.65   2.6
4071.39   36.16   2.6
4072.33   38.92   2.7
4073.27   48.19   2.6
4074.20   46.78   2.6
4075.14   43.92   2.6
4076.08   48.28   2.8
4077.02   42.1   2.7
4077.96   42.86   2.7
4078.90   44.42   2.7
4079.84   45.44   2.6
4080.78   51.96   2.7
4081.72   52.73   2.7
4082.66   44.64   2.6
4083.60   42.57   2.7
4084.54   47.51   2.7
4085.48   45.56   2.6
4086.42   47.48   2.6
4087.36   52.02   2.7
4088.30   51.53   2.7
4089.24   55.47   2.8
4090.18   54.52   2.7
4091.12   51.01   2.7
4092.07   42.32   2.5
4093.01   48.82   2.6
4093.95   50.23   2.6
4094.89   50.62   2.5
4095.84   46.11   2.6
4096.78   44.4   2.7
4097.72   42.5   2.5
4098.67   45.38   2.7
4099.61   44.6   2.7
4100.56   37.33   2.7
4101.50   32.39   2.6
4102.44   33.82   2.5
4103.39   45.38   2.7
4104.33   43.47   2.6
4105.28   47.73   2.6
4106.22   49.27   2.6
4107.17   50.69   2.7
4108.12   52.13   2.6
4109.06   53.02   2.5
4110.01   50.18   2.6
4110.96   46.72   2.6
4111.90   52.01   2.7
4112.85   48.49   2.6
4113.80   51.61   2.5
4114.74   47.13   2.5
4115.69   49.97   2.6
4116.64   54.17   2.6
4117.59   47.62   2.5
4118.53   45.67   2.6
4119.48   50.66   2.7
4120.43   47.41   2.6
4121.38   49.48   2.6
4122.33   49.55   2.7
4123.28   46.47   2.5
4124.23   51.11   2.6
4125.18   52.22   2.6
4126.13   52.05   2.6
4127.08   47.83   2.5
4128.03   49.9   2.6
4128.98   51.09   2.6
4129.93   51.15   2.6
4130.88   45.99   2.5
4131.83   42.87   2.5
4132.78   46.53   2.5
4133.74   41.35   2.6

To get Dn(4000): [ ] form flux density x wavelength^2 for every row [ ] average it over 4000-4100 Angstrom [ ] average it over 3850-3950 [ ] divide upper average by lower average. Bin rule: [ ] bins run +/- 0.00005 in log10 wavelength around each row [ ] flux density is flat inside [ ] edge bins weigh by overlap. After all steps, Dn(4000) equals 1.58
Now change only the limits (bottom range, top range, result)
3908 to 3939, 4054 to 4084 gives 1.79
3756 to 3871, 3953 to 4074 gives 1.32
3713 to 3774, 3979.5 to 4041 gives 1.60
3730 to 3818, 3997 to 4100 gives 1.47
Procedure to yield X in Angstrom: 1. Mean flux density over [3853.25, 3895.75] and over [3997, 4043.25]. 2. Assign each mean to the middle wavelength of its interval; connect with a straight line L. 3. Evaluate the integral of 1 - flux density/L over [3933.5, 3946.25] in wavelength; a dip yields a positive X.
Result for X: 6.0 Angstrom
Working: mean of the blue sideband 33.8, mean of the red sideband 46.8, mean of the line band 21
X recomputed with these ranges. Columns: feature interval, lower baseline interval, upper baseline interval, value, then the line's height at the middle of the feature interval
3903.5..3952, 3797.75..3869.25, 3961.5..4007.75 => 9.3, 35.1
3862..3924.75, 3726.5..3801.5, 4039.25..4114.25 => 7.7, 39.6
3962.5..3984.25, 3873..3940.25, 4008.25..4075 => 6.2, 37.9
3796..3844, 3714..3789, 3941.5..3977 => 3.1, 33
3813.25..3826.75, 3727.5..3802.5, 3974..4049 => 3.0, 37.4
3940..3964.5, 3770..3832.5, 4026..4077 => 5.0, 41.4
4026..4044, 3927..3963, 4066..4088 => -3.2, 39.8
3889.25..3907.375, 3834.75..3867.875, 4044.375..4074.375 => 0.5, 35.5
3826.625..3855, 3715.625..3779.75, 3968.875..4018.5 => 5.1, 36.6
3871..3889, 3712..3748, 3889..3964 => -0.9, 30.9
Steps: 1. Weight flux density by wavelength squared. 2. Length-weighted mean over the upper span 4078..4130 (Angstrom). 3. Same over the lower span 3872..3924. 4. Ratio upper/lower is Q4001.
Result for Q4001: 1.6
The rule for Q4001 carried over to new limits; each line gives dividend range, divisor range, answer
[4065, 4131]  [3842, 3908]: 1.52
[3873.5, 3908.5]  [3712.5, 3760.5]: 1.15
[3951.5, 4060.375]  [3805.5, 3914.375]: 1.34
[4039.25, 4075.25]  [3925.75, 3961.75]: 1.72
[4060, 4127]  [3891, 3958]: 1.65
